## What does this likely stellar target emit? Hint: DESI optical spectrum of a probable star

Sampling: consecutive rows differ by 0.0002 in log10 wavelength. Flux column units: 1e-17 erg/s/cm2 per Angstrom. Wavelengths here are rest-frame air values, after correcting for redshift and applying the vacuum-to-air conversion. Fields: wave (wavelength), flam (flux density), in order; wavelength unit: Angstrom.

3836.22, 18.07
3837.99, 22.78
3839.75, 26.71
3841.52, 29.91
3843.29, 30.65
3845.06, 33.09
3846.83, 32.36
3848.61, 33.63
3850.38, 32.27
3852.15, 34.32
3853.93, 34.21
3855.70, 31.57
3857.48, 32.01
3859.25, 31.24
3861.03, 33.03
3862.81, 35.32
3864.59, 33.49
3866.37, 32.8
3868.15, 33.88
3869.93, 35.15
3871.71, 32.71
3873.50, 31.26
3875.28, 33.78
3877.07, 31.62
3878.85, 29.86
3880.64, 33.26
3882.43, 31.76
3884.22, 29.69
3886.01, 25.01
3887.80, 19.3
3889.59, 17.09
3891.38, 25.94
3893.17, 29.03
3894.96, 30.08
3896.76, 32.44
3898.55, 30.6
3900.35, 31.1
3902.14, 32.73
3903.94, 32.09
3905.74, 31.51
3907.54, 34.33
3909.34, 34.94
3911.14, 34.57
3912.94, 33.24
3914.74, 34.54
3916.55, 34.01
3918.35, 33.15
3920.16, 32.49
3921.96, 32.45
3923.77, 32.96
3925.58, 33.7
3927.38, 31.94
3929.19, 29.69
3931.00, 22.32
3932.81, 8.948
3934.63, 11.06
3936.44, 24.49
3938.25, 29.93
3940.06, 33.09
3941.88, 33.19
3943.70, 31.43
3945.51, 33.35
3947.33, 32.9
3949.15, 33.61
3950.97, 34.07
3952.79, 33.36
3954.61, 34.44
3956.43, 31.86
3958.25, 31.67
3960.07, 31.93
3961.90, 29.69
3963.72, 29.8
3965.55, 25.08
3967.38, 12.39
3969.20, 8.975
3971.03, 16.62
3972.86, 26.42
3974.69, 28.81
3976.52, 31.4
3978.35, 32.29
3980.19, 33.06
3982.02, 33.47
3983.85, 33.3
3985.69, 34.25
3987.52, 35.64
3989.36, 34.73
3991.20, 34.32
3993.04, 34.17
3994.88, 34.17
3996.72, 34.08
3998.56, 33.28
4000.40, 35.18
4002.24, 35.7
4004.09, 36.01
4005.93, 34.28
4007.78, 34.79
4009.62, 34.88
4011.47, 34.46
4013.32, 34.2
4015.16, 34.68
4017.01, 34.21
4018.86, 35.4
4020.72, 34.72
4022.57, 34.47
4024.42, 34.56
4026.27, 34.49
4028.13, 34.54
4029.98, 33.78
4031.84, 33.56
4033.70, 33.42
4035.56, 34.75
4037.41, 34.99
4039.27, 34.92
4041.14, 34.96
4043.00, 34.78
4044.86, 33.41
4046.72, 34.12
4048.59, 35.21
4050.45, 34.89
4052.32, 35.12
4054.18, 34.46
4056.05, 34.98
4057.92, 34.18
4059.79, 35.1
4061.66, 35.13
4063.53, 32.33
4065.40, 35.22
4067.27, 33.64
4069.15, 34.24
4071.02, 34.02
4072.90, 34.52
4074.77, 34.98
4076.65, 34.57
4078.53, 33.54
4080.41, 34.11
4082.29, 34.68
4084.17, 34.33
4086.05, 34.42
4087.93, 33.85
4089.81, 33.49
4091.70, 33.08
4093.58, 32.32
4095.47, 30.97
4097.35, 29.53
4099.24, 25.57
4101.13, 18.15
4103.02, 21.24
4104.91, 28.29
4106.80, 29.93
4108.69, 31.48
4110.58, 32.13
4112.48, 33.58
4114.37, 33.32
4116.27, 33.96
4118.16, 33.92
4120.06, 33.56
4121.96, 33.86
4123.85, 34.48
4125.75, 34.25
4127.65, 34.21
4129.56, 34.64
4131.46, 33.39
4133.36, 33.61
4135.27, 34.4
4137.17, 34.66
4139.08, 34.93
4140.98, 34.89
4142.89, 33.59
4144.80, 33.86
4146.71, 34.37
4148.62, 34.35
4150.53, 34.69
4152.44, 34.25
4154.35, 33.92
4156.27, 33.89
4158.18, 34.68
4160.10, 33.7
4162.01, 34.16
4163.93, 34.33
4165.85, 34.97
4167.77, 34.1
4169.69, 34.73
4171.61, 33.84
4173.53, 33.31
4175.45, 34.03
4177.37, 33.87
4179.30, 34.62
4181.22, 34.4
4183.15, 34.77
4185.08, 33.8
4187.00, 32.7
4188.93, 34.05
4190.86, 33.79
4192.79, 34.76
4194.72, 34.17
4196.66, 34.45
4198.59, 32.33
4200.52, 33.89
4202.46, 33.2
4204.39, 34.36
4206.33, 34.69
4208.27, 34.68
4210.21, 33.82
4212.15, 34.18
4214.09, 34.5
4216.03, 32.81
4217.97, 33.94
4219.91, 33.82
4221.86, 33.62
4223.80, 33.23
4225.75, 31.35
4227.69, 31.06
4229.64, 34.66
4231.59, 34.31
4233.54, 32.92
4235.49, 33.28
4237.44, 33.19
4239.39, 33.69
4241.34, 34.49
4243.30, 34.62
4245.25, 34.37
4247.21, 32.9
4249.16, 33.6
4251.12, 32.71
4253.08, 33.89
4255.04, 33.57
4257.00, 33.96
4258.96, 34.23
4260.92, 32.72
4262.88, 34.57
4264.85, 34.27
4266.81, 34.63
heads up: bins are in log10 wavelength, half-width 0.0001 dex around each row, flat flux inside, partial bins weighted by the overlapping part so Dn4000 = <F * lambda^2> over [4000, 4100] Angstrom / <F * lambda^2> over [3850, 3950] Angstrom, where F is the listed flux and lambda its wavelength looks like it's 1.20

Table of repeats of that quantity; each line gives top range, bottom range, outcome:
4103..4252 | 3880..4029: 1.22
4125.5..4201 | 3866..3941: 1.30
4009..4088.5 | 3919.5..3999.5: 1.22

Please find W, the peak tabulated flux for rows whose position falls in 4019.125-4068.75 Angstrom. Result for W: 35.22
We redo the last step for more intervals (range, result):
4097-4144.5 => 34.93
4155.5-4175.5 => 34.97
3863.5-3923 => 35.15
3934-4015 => 36.01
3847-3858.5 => 34.32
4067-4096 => 34.98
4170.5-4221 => 34.77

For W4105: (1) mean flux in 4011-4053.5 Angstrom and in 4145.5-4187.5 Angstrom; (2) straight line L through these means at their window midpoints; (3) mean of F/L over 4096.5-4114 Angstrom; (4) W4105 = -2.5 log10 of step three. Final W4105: 0.22 mag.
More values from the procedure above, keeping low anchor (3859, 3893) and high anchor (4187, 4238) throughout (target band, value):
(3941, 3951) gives -0.07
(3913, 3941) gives 0.08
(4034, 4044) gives -0.09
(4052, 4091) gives -0.07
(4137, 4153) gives -0.05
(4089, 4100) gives 0.05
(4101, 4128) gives 0.04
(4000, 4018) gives -0.11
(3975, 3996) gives -0.07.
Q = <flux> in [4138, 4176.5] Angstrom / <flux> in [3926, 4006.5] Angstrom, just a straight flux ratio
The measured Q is 1.15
